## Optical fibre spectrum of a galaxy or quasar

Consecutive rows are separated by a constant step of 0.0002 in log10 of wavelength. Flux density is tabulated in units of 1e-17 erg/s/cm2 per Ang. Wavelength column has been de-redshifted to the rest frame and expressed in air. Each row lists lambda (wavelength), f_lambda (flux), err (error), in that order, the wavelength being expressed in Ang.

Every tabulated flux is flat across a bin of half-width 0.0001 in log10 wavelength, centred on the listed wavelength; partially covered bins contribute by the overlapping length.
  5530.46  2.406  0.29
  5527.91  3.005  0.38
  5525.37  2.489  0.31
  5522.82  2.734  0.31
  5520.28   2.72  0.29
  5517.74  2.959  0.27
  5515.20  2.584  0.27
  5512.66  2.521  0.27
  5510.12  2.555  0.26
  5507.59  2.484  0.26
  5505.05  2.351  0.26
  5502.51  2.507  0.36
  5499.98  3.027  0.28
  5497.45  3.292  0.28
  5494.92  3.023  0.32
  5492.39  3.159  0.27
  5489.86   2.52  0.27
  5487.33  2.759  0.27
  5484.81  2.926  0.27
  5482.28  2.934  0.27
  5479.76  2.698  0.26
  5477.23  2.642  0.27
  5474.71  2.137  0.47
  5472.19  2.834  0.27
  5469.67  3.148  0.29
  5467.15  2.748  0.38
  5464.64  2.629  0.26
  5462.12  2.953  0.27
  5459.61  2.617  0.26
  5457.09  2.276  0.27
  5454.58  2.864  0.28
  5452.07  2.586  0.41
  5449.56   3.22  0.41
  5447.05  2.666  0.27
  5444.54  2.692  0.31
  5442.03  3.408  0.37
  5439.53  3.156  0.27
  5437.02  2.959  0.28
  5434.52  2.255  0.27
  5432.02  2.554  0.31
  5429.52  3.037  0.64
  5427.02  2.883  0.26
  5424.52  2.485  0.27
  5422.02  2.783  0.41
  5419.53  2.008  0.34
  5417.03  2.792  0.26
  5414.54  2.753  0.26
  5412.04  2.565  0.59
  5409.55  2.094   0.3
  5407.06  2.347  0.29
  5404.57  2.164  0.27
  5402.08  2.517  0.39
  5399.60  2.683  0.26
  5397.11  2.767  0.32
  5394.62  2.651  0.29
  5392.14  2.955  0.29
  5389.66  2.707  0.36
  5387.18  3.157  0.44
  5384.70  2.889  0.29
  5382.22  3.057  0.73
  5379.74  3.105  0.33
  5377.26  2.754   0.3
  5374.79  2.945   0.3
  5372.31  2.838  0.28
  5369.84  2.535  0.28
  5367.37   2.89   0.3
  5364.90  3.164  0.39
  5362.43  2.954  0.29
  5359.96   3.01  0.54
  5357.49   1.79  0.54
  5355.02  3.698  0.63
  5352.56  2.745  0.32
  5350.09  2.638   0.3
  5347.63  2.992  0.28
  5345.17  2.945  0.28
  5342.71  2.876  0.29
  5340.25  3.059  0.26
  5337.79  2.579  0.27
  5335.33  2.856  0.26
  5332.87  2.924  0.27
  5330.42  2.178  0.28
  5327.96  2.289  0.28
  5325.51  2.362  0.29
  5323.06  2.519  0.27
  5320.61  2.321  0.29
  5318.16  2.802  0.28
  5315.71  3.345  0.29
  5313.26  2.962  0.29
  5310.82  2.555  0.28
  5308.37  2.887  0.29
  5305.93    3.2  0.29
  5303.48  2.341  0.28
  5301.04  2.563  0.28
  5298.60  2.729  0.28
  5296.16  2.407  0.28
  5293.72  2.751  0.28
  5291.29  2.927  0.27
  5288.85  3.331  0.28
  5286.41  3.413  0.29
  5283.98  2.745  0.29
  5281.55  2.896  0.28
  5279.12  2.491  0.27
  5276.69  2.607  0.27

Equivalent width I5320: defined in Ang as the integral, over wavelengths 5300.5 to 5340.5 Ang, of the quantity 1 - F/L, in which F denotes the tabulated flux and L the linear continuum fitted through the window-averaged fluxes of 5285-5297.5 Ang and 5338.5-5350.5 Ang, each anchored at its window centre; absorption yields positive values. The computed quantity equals 3.4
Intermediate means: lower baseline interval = 2.96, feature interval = 2.68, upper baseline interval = 2.91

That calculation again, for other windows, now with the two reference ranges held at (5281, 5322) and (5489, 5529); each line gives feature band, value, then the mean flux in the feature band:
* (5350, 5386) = -0.9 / 2.87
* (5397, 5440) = 3.1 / 2.59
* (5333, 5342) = -0.1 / 2.84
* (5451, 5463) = 0.5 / 2.65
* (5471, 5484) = 0.5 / 2.66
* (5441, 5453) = -0.6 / 2.91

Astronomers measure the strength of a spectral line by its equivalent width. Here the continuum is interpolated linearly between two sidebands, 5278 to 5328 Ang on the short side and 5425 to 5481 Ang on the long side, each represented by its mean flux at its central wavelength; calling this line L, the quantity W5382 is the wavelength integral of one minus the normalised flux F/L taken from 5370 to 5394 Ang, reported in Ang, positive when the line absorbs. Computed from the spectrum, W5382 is -1.2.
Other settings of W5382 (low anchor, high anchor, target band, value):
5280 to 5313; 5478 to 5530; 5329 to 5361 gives 0.26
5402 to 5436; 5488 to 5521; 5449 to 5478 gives -0.80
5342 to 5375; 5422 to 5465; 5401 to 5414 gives 2.10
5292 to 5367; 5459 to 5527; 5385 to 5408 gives 0.61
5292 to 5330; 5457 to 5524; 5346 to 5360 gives -0.62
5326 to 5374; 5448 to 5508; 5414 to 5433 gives 0.78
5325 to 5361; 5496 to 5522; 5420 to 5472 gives -1.33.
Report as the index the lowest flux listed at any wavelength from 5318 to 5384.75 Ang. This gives 1.79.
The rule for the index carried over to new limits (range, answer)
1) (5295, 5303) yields 2.407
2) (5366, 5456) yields 2.008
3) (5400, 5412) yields 2.094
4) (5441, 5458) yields 2.276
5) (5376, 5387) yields 2.754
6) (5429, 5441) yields 2.255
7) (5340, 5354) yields 2.638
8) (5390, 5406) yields 2.164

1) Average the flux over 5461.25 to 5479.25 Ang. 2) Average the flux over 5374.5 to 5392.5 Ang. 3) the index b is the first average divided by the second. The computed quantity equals 0.92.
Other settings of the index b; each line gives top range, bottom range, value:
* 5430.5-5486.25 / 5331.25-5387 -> 0.96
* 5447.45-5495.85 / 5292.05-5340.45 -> 1.03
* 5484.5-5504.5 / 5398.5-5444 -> 1.09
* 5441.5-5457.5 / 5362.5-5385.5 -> 0.97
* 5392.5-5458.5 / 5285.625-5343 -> 0.97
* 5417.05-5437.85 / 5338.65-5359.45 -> 0.92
